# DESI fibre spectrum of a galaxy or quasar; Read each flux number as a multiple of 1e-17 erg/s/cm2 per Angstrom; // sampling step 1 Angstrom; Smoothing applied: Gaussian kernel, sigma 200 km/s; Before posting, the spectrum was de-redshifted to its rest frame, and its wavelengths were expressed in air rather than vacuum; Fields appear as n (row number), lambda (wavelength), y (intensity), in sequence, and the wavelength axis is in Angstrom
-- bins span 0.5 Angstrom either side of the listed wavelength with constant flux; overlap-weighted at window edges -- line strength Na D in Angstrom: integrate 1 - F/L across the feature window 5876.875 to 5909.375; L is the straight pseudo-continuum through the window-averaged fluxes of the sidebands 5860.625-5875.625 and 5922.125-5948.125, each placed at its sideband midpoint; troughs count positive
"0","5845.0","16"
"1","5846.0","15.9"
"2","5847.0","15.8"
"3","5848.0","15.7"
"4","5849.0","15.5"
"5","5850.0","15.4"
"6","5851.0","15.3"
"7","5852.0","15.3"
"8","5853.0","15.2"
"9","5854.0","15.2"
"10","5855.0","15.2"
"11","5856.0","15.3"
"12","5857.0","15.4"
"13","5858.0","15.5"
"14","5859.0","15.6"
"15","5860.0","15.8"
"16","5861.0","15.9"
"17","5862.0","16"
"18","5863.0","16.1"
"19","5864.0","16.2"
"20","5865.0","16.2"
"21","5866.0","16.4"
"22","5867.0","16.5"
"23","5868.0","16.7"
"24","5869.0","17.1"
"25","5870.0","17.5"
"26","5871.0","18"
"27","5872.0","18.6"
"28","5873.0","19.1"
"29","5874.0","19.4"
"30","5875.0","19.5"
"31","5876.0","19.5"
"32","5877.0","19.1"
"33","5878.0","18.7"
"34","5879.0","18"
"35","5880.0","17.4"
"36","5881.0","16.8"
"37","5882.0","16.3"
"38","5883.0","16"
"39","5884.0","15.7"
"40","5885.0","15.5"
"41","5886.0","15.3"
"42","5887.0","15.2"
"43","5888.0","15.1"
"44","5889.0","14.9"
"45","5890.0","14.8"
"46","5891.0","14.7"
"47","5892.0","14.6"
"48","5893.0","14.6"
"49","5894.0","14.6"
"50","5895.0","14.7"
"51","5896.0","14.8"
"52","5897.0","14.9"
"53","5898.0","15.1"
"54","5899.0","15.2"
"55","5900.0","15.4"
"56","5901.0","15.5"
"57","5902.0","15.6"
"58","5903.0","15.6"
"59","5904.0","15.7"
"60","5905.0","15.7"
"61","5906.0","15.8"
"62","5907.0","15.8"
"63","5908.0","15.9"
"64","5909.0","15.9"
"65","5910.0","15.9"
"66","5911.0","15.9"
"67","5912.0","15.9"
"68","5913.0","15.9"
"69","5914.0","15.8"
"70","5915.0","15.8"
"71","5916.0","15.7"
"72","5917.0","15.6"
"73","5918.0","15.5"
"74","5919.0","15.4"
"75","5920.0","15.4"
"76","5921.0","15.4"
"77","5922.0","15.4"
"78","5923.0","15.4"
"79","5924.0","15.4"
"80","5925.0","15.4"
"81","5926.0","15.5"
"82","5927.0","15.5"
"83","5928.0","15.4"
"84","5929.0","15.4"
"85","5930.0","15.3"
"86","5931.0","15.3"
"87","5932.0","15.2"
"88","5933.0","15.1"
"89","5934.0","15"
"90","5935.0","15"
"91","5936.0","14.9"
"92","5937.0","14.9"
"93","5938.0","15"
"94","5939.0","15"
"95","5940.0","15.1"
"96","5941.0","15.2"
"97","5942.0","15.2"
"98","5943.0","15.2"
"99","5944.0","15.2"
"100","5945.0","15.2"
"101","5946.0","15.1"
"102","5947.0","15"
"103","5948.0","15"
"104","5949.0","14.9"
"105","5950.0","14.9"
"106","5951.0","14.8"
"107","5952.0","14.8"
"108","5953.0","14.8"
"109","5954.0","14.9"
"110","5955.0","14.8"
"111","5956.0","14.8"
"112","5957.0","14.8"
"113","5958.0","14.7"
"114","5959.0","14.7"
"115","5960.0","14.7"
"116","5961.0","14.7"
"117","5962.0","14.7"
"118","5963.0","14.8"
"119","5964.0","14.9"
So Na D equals 1.7 Angstrom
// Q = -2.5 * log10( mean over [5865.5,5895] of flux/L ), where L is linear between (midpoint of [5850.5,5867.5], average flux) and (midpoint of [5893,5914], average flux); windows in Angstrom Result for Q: -0.074 mag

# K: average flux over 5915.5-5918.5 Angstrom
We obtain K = 15.6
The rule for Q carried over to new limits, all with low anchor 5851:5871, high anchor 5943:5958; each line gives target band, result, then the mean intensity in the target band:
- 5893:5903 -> 0.03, 15.1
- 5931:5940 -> 0.01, 15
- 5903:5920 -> -0.02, 15.7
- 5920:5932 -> -0.01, 15.4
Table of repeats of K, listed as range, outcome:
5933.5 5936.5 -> 15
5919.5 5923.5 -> 15.4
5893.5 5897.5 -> 14.8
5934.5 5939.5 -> 15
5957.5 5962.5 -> 14.7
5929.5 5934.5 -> 15.2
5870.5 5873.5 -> 18.6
